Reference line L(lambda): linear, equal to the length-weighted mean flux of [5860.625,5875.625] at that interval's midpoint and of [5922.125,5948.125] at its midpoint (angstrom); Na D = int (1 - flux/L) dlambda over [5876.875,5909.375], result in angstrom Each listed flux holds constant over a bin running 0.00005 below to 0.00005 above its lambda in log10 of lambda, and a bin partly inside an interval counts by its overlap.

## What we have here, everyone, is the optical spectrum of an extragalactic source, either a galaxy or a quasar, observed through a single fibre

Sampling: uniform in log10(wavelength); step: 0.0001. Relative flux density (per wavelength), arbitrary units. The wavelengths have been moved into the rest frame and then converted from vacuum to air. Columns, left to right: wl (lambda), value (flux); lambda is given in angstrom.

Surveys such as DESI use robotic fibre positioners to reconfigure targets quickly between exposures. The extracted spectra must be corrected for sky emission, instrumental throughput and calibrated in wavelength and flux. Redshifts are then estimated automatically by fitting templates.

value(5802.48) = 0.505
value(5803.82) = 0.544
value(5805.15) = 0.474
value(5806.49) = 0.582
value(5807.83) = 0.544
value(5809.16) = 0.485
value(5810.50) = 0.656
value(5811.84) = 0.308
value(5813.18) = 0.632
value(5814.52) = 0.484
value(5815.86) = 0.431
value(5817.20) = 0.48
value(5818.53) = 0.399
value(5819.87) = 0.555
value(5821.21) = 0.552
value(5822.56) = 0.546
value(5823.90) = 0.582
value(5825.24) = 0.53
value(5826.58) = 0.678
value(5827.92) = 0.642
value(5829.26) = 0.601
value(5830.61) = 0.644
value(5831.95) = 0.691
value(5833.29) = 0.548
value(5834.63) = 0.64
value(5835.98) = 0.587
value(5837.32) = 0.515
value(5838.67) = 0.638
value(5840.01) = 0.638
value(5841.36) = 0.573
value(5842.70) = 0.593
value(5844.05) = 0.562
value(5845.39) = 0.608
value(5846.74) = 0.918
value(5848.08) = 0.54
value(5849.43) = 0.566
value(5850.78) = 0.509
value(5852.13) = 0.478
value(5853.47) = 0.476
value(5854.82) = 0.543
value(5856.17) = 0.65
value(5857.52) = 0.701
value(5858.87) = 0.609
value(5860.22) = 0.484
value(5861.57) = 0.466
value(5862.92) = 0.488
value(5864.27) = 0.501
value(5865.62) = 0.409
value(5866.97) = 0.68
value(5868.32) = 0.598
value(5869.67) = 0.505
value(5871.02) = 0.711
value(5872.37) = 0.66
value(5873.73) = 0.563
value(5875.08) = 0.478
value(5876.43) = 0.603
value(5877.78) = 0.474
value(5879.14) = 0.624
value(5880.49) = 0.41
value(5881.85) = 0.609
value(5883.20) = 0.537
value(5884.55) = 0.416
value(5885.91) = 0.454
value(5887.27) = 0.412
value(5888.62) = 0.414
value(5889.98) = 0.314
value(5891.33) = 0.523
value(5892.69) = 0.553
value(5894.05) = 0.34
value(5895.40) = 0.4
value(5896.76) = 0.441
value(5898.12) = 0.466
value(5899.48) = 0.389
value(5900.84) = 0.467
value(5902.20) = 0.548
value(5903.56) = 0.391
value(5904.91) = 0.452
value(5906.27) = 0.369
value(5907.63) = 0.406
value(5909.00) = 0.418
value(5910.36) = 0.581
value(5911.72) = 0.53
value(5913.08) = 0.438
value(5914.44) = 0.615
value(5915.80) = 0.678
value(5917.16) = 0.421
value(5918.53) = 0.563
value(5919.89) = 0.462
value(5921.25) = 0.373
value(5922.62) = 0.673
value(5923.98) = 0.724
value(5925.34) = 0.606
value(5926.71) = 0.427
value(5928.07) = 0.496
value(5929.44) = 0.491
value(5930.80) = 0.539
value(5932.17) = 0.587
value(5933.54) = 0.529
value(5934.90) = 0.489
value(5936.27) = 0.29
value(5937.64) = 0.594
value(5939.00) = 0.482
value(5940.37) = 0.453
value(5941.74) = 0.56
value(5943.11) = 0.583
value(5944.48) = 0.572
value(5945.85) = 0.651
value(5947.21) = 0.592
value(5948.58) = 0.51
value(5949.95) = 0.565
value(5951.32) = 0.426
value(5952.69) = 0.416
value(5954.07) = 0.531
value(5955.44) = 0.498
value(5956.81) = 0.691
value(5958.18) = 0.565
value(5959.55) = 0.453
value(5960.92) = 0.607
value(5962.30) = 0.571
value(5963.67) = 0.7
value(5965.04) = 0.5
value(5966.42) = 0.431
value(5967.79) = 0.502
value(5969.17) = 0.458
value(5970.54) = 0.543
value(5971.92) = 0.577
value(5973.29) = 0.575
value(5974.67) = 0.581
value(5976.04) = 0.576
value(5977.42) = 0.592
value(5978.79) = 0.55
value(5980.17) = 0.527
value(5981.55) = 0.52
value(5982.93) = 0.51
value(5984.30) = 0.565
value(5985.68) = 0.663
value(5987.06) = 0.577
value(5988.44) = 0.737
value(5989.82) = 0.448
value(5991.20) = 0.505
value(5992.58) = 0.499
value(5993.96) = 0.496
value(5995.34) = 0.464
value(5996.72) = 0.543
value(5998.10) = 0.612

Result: 5.6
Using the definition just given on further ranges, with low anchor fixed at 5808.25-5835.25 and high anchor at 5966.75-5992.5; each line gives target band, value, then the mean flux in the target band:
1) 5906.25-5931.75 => 1.5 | 0.521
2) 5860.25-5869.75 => 0.6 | 0.52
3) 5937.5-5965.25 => 0.2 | 0.549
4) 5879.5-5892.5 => 2.1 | 0.462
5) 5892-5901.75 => 2.0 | 0.439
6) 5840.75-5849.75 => -1.2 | 0.626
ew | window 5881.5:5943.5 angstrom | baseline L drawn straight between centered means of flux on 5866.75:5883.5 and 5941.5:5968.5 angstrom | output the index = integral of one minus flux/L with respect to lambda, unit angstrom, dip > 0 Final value 7.8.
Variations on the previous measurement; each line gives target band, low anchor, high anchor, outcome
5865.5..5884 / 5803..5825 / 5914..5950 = -1.3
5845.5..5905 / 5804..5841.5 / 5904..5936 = 1.7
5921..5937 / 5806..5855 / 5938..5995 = 0.8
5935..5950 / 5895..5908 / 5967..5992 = -0.9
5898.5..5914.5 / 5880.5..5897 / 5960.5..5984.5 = 0.3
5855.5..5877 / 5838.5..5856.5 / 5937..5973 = 0.5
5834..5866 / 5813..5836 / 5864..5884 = -0.6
